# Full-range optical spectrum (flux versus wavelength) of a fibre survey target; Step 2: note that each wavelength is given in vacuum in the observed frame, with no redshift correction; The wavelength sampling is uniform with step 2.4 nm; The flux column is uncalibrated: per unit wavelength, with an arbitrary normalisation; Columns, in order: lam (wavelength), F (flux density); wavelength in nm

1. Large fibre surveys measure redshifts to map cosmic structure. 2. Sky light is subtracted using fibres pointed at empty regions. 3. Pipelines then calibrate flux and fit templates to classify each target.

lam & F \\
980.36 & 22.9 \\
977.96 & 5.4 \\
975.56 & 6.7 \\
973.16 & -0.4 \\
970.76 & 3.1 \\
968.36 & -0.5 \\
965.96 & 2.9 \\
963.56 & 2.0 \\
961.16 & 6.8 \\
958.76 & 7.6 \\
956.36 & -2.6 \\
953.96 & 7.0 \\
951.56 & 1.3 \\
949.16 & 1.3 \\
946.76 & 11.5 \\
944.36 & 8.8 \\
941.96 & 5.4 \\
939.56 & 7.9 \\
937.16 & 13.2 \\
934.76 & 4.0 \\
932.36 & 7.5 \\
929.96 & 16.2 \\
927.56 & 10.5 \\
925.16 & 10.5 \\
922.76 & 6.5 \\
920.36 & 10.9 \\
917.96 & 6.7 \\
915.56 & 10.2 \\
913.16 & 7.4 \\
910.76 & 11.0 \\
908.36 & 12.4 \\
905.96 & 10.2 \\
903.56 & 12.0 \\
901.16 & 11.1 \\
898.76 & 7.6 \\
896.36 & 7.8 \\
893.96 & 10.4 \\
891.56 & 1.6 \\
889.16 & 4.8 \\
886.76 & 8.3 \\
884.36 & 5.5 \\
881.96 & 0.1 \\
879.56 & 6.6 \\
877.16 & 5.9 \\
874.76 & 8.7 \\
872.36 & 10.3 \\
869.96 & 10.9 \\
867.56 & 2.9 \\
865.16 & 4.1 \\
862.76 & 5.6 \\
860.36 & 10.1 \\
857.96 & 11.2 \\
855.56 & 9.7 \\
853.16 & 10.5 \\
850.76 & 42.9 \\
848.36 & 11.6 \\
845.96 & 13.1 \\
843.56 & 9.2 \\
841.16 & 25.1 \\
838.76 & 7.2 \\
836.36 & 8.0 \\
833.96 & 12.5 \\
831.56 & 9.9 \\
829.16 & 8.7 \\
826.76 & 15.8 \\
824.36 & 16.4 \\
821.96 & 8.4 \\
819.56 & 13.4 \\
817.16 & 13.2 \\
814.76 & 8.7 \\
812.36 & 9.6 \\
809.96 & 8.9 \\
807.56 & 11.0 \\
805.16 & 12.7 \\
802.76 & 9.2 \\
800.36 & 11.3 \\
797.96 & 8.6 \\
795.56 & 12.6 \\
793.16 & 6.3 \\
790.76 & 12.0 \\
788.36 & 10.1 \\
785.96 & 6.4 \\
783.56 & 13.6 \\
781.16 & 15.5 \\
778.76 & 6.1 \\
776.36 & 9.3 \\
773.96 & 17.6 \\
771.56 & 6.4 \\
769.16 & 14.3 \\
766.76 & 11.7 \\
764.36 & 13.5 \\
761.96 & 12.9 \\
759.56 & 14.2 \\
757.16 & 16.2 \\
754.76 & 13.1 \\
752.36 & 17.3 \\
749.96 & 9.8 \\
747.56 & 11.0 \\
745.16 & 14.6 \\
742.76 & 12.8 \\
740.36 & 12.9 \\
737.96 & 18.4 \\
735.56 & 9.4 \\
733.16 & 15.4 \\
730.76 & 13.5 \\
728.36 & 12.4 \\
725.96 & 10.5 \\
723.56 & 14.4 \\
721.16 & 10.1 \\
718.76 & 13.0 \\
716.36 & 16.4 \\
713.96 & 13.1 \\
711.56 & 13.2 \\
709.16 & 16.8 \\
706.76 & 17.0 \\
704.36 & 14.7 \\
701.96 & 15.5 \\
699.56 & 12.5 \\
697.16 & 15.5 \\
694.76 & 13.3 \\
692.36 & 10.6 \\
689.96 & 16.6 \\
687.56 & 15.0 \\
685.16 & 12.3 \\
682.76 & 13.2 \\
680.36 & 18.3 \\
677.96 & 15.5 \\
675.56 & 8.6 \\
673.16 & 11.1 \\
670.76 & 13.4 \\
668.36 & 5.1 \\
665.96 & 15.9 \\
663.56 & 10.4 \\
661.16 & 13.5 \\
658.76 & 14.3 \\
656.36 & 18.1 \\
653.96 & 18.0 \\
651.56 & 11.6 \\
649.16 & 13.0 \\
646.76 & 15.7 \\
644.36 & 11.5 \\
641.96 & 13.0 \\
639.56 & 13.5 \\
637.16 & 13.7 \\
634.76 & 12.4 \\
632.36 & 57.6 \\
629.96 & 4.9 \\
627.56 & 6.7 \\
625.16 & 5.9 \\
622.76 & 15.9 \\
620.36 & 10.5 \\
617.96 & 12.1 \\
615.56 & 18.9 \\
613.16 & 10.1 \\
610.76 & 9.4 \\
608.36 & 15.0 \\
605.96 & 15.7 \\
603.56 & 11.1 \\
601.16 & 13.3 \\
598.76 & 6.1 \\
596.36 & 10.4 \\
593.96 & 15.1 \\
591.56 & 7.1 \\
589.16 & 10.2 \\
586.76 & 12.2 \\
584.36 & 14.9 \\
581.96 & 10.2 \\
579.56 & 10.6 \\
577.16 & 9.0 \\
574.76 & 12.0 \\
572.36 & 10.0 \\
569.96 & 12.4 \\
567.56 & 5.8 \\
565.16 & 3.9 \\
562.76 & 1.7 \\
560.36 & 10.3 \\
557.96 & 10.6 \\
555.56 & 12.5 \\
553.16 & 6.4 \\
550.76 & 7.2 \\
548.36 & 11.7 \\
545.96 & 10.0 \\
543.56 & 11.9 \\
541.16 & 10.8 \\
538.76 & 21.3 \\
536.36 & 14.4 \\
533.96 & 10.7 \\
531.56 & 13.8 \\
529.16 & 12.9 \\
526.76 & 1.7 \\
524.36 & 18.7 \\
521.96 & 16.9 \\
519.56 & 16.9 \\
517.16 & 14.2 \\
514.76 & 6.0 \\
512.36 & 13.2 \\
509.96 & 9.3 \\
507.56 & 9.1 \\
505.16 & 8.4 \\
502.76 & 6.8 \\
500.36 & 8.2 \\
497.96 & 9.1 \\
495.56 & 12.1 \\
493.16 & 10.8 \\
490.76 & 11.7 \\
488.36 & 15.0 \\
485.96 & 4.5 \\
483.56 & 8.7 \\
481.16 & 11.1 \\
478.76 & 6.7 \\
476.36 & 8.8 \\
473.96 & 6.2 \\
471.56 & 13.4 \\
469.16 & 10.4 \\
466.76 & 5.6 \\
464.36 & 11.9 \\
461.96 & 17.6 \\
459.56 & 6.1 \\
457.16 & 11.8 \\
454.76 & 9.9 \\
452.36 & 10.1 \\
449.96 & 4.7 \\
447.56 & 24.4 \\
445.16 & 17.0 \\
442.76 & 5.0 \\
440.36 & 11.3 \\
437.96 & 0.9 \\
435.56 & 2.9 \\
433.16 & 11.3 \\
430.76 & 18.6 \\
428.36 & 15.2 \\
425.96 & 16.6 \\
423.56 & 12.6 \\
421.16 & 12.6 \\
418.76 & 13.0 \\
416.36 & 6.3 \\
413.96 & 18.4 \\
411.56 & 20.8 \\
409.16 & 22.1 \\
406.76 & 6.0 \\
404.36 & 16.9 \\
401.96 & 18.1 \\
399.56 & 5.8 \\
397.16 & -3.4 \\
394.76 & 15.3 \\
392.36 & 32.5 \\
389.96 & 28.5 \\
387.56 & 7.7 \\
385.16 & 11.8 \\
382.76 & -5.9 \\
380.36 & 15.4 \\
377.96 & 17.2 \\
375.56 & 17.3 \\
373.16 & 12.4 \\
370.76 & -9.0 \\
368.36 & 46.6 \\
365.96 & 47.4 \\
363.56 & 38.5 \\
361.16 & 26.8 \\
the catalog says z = 0.70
